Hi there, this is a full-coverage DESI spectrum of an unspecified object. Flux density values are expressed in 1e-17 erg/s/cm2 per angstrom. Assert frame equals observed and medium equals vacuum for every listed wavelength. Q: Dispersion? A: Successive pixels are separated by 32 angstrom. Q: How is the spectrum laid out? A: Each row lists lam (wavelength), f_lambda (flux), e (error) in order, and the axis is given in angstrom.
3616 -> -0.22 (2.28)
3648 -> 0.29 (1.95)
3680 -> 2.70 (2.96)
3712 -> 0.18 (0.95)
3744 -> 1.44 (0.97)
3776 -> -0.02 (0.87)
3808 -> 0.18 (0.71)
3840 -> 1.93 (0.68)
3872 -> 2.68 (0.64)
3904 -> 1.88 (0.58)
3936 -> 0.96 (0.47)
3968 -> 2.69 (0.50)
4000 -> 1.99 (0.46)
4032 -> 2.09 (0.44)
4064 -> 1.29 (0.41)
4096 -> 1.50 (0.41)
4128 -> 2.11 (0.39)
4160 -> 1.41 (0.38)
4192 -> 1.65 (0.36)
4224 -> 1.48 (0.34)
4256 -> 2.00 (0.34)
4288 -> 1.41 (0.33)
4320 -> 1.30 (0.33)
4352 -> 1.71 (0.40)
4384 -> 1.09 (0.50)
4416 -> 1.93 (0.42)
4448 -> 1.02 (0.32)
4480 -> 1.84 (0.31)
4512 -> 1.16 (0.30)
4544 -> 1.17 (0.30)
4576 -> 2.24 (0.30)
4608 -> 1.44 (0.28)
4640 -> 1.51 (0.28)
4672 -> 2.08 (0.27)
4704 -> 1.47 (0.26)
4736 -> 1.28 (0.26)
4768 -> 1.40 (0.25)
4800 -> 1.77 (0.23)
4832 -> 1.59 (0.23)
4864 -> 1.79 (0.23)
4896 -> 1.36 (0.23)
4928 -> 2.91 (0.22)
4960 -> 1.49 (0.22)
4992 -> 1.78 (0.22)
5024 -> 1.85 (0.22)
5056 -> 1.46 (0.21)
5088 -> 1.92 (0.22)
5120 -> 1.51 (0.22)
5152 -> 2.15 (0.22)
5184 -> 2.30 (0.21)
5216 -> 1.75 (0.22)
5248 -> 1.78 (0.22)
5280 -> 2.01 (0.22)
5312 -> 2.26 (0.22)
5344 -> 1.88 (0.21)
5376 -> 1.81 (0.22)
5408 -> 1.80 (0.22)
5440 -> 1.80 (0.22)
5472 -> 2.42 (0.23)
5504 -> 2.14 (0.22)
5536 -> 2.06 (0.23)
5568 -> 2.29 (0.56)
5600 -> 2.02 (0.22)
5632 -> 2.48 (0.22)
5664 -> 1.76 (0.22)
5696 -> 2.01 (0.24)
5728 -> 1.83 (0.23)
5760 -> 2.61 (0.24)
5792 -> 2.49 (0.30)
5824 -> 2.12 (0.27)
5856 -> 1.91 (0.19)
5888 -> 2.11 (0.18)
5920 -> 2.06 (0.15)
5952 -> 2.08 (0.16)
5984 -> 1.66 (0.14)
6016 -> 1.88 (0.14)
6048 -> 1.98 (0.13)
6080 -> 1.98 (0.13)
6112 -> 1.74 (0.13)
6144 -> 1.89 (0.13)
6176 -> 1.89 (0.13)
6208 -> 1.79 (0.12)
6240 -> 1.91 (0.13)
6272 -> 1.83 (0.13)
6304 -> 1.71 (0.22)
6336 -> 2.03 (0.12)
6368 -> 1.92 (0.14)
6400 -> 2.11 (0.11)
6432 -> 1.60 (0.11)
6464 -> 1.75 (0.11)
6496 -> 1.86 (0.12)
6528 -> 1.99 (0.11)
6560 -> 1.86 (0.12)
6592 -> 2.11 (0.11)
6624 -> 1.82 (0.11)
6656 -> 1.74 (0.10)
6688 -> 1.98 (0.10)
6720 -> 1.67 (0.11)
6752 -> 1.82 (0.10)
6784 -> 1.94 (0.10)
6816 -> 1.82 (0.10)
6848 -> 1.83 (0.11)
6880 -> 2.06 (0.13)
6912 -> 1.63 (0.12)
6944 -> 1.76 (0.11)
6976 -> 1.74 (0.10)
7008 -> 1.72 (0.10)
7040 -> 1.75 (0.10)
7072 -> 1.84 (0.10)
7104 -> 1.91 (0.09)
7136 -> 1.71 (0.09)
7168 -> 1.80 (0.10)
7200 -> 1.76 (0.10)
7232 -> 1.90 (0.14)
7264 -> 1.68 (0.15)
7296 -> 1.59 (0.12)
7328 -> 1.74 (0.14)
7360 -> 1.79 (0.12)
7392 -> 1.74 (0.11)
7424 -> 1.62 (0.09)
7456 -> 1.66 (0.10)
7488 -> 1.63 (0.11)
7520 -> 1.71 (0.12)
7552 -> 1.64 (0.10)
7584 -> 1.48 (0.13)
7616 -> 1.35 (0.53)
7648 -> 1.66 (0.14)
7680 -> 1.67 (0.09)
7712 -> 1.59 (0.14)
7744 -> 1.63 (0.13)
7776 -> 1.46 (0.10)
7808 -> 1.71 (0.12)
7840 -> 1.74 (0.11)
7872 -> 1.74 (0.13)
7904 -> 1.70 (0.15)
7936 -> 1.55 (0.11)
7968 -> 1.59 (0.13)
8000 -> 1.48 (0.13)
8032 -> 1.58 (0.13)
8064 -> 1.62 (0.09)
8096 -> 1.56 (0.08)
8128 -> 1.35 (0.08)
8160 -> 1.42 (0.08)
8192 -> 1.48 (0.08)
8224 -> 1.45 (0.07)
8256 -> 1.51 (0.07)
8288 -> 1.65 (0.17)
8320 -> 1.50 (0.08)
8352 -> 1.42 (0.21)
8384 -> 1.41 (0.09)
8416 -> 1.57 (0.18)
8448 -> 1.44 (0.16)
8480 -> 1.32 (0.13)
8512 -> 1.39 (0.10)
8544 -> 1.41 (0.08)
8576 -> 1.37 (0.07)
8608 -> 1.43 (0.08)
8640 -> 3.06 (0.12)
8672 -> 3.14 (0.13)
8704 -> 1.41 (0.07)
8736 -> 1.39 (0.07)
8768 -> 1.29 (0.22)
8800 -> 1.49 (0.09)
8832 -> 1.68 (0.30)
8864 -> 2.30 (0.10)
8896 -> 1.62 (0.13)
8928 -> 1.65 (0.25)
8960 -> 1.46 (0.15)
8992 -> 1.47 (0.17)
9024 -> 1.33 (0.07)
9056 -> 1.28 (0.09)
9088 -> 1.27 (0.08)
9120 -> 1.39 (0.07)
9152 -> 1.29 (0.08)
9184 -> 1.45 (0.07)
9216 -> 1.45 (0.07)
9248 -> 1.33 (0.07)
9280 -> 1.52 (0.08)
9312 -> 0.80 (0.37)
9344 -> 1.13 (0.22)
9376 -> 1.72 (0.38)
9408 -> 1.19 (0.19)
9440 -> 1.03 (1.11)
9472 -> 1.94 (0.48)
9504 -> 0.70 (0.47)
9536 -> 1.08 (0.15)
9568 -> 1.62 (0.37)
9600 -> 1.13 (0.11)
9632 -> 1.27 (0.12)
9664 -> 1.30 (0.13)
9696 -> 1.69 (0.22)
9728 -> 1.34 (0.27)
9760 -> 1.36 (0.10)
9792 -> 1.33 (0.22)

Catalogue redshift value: 0.32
